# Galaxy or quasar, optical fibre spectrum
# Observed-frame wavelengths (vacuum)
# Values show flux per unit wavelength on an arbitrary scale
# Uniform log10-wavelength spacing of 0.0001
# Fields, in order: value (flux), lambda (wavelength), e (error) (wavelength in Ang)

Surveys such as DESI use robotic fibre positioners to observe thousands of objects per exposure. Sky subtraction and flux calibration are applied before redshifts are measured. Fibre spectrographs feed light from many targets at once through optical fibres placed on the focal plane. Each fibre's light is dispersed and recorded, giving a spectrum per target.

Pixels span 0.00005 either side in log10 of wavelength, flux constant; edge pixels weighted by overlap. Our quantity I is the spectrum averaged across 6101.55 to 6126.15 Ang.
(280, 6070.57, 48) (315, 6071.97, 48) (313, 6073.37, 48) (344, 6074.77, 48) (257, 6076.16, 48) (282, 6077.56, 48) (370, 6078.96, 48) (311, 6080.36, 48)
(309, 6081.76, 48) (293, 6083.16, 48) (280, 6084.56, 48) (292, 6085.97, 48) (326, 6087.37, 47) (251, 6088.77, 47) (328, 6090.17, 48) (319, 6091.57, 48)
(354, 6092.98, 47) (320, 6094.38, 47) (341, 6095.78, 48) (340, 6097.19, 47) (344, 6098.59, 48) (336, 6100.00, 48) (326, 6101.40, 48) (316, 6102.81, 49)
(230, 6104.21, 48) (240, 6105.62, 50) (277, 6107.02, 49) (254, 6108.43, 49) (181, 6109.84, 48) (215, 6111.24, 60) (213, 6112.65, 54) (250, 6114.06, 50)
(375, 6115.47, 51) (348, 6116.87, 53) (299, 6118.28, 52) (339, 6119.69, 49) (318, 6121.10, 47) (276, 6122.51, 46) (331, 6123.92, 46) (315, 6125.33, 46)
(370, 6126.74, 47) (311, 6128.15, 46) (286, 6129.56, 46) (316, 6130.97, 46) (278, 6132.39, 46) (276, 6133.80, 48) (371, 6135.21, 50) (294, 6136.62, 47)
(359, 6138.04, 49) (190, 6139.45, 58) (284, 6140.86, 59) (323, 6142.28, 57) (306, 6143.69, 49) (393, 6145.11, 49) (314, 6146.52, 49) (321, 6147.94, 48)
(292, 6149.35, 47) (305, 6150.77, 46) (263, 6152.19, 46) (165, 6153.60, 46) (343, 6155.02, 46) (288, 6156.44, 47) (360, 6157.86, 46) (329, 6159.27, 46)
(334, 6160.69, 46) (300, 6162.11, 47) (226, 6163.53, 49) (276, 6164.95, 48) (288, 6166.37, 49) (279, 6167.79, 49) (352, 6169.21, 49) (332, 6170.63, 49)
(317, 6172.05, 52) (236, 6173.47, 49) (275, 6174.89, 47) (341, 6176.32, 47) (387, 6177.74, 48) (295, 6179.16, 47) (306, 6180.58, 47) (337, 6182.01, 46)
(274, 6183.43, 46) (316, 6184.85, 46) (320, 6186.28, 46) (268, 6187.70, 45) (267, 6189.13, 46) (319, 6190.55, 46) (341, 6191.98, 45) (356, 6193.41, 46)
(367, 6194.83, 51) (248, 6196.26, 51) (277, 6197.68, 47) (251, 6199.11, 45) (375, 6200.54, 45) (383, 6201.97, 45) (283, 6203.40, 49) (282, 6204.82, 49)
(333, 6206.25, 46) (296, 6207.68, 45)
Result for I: 282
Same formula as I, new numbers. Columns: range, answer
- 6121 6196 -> 307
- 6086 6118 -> 295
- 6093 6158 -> 300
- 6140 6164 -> 303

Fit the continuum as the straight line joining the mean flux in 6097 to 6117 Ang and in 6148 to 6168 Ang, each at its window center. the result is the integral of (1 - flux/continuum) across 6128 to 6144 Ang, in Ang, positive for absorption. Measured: -0.7 Ang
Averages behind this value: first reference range 280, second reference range 290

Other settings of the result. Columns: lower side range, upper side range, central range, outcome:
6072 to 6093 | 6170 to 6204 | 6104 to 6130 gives 1.8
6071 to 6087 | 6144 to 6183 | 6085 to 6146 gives 0.6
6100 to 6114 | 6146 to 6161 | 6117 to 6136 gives -2.9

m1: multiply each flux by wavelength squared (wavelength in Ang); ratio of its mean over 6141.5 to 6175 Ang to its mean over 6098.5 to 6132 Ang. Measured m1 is 1.04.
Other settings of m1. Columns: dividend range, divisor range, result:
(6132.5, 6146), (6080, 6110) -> 1.05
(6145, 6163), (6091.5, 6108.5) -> 1.00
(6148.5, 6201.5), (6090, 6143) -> 1.03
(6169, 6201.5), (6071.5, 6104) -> 1.02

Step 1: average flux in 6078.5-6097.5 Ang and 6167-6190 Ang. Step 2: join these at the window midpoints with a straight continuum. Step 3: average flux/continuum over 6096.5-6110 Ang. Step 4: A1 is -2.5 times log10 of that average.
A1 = 0.09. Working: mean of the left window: 315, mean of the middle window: 288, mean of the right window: 306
